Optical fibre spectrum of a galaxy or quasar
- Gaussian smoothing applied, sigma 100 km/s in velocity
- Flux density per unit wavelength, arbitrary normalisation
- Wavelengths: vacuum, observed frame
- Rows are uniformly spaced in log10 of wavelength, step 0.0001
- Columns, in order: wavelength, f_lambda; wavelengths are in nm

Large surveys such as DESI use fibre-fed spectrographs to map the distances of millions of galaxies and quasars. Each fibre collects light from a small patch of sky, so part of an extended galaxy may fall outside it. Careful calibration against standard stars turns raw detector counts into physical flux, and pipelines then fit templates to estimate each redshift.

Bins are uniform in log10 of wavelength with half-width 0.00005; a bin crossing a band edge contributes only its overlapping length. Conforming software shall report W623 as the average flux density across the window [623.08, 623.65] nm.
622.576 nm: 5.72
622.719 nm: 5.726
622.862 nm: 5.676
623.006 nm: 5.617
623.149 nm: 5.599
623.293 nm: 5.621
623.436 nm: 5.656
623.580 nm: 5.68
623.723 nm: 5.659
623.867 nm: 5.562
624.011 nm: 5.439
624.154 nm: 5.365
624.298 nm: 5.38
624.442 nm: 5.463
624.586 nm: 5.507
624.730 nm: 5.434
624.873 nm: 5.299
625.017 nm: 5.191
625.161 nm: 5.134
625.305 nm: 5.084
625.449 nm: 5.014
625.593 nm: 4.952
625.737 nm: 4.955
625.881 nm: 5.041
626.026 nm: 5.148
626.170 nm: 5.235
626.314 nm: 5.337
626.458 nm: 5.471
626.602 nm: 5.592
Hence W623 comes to 5.64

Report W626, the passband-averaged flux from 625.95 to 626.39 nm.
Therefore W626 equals 5.24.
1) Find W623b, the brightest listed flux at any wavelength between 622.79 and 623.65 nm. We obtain 5.68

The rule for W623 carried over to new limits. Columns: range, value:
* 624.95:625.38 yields 5.13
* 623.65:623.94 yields 5.61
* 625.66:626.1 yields 5.04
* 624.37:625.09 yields 5.38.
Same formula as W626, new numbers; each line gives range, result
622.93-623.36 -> 5.61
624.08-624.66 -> 5.43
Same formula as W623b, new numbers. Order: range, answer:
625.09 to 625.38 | 5.134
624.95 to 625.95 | 5.191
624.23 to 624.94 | 5.507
